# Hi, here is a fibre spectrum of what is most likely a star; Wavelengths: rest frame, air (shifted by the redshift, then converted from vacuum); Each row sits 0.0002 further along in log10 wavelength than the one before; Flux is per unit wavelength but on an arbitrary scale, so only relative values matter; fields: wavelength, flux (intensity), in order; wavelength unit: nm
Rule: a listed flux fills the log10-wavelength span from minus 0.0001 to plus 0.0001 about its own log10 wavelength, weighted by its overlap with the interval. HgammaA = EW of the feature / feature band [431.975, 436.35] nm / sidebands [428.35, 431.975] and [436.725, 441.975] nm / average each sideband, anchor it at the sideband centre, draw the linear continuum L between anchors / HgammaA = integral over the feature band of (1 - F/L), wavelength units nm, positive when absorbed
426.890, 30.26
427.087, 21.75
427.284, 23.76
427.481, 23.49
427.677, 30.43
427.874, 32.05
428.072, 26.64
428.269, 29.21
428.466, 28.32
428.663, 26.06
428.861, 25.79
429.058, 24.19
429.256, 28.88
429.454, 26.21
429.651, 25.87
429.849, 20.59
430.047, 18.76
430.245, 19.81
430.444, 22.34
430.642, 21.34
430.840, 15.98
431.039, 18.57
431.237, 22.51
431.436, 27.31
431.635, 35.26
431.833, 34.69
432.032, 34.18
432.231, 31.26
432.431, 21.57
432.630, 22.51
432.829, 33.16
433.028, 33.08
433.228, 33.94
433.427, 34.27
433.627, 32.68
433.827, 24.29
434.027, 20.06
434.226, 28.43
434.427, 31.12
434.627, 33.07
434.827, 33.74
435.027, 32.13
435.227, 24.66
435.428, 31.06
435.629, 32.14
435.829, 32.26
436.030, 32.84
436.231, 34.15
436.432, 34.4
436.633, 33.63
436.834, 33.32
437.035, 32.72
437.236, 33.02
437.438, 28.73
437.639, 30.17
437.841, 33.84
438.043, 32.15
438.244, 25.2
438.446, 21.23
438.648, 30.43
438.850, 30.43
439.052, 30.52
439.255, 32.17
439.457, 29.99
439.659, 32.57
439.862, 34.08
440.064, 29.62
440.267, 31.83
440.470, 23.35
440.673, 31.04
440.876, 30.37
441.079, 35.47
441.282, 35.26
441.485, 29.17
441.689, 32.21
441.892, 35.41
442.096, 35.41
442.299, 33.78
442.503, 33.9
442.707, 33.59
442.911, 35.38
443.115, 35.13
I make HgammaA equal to -0.46 nm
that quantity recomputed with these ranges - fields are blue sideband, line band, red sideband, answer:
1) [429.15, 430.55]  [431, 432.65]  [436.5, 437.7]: -0.160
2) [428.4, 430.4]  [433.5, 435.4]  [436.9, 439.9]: -0.089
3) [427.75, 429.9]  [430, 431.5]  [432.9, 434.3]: 0.389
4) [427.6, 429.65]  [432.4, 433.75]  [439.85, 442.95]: -0.055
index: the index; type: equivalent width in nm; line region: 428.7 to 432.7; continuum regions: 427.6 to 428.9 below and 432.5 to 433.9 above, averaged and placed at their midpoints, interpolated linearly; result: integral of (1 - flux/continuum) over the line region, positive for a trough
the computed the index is 0.62 nm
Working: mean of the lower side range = 28.4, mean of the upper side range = 30.5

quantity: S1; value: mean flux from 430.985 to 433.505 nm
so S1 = 29.6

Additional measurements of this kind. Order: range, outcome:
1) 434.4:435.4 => 31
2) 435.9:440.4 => 31.2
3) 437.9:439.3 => 28.9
